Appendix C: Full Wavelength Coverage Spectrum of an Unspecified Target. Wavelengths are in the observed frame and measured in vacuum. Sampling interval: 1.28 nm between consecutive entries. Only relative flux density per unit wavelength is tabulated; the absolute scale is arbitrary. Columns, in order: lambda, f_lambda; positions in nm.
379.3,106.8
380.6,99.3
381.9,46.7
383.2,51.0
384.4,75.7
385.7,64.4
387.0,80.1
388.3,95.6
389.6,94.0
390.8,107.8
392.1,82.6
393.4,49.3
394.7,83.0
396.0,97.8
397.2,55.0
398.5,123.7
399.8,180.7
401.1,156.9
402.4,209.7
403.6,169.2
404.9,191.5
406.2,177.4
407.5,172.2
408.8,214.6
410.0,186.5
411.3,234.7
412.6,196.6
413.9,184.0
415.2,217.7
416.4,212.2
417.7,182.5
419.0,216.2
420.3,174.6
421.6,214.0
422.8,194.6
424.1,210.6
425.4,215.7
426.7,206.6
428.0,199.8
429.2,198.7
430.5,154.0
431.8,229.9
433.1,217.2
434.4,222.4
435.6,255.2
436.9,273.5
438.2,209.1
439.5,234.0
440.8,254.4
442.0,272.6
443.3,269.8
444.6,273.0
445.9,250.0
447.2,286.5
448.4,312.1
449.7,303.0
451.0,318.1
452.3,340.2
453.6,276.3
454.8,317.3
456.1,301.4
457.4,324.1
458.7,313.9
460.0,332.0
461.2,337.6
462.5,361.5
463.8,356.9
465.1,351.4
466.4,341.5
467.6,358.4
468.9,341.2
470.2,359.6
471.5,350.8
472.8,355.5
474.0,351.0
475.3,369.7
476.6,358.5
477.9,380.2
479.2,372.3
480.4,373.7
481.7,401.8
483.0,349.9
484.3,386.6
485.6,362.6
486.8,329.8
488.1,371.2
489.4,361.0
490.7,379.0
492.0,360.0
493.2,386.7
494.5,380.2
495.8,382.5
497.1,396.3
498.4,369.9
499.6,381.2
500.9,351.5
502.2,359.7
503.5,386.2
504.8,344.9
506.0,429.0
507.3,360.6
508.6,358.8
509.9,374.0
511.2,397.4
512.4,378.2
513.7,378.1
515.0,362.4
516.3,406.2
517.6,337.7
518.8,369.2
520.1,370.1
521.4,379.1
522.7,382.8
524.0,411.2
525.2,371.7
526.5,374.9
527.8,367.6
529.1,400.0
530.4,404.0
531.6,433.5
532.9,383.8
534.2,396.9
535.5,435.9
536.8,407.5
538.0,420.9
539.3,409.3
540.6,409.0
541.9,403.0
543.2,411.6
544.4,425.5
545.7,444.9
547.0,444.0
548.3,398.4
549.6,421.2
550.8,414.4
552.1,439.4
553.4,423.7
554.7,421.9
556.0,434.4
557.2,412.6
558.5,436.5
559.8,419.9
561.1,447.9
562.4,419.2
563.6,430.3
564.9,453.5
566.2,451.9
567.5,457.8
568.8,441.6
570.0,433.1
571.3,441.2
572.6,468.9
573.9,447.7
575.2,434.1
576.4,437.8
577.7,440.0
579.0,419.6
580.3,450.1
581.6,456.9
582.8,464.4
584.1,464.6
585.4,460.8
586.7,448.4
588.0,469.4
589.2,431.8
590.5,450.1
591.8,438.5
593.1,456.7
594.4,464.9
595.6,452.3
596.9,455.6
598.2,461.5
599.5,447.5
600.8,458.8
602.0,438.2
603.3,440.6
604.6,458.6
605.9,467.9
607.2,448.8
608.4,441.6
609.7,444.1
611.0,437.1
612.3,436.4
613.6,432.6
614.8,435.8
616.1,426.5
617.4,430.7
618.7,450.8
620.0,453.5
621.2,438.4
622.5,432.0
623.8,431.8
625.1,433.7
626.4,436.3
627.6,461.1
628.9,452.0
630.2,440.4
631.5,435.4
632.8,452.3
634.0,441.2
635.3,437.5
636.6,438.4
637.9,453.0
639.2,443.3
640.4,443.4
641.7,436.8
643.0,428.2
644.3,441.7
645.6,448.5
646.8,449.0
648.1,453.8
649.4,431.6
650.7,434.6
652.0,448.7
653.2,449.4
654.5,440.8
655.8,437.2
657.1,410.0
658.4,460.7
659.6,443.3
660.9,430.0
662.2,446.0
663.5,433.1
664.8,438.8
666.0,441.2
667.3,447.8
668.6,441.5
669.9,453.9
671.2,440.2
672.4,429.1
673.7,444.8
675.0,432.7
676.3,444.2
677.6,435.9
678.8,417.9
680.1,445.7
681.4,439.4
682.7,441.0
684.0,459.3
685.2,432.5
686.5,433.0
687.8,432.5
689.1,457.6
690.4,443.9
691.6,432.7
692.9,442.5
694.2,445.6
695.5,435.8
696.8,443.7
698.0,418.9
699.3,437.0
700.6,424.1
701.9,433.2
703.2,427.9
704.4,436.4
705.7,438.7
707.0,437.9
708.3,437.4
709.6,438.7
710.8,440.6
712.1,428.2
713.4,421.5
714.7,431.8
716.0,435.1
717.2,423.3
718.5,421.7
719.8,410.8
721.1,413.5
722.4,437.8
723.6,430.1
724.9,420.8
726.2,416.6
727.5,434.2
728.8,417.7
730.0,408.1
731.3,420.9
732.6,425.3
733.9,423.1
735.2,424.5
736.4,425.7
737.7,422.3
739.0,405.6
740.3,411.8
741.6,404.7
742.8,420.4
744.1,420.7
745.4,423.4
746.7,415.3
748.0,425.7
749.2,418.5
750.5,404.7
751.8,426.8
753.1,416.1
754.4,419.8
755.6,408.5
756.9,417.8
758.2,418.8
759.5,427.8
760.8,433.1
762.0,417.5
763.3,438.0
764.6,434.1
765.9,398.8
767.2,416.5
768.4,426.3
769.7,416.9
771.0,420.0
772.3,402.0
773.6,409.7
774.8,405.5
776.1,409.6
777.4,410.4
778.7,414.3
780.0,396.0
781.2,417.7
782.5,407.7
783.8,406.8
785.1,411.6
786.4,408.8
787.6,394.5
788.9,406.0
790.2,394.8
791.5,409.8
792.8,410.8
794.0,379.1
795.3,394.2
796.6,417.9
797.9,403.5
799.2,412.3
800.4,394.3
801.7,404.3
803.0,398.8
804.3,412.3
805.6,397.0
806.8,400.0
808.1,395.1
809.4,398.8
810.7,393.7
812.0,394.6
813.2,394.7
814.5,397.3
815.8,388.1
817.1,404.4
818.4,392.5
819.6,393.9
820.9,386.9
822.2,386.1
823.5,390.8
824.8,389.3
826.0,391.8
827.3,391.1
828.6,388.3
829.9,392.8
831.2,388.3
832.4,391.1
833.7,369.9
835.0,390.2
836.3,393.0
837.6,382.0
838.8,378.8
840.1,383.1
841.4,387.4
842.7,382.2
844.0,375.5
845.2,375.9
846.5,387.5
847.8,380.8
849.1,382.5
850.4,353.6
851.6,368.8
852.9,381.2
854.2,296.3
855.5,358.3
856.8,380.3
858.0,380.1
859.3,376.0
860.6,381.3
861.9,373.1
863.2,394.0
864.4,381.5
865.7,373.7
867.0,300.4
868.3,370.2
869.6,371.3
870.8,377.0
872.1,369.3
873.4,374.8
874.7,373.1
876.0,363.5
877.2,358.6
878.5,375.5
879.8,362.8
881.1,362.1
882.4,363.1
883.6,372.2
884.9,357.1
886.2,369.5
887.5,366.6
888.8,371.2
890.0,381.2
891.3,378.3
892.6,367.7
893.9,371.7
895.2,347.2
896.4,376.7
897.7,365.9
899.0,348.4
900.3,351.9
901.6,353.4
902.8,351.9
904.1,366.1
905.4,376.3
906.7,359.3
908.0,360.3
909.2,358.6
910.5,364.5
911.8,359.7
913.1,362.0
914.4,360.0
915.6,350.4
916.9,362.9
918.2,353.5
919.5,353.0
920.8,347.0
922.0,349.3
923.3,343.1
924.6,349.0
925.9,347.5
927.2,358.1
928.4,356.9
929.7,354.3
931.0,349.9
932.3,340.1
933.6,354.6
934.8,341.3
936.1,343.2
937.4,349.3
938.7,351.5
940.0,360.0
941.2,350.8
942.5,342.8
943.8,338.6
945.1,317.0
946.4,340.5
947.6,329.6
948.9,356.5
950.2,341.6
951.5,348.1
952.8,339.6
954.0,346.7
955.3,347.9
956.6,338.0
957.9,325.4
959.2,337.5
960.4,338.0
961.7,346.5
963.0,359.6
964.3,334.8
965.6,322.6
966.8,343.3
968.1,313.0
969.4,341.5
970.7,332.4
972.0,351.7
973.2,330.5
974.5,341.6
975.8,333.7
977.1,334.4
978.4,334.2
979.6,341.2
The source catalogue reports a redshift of 0.00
